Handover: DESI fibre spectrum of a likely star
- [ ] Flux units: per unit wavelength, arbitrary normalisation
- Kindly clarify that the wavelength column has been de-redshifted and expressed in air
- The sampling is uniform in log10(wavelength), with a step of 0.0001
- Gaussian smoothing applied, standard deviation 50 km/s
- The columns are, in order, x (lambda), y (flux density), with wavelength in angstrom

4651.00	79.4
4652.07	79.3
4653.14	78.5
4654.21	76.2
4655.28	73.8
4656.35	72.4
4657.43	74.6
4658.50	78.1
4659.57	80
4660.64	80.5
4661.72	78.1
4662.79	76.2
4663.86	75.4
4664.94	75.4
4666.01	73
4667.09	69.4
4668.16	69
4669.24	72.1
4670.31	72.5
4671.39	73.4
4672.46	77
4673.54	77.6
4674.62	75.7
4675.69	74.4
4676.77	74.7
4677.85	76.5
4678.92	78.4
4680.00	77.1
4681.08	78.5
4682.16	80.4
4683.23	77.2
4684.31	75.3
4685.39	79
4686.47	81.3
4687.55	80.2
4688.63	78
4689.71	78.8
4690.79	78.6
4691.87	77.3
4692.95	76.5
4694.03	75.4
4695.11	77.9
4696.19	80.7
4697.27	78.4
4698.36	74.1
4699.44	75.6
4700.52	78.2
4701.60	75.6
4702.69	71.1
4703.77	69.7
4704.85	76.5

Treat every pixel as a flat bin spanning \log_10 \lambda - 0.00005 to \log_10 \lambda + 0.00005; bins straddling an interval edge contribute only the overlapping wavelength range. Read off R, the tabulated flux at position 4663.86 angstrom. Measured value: 75.4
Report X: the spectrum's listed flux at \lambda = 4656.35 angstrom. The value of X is 72.4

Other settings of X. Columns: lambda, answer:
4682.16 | 80.4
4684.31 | 75.3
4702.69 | 71.1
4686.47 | 81.3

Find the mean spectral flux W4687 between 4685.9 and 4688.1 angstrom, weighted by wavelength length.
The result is 80.6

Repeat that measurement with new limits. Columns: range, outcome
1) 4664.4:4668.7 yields 71.7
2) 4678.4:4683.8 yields 78.3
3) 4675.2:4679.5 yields 76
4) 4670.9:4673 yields 75.4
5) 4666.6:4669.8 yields 70.3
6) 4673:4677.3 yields 75.6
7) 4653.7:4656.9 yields 74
